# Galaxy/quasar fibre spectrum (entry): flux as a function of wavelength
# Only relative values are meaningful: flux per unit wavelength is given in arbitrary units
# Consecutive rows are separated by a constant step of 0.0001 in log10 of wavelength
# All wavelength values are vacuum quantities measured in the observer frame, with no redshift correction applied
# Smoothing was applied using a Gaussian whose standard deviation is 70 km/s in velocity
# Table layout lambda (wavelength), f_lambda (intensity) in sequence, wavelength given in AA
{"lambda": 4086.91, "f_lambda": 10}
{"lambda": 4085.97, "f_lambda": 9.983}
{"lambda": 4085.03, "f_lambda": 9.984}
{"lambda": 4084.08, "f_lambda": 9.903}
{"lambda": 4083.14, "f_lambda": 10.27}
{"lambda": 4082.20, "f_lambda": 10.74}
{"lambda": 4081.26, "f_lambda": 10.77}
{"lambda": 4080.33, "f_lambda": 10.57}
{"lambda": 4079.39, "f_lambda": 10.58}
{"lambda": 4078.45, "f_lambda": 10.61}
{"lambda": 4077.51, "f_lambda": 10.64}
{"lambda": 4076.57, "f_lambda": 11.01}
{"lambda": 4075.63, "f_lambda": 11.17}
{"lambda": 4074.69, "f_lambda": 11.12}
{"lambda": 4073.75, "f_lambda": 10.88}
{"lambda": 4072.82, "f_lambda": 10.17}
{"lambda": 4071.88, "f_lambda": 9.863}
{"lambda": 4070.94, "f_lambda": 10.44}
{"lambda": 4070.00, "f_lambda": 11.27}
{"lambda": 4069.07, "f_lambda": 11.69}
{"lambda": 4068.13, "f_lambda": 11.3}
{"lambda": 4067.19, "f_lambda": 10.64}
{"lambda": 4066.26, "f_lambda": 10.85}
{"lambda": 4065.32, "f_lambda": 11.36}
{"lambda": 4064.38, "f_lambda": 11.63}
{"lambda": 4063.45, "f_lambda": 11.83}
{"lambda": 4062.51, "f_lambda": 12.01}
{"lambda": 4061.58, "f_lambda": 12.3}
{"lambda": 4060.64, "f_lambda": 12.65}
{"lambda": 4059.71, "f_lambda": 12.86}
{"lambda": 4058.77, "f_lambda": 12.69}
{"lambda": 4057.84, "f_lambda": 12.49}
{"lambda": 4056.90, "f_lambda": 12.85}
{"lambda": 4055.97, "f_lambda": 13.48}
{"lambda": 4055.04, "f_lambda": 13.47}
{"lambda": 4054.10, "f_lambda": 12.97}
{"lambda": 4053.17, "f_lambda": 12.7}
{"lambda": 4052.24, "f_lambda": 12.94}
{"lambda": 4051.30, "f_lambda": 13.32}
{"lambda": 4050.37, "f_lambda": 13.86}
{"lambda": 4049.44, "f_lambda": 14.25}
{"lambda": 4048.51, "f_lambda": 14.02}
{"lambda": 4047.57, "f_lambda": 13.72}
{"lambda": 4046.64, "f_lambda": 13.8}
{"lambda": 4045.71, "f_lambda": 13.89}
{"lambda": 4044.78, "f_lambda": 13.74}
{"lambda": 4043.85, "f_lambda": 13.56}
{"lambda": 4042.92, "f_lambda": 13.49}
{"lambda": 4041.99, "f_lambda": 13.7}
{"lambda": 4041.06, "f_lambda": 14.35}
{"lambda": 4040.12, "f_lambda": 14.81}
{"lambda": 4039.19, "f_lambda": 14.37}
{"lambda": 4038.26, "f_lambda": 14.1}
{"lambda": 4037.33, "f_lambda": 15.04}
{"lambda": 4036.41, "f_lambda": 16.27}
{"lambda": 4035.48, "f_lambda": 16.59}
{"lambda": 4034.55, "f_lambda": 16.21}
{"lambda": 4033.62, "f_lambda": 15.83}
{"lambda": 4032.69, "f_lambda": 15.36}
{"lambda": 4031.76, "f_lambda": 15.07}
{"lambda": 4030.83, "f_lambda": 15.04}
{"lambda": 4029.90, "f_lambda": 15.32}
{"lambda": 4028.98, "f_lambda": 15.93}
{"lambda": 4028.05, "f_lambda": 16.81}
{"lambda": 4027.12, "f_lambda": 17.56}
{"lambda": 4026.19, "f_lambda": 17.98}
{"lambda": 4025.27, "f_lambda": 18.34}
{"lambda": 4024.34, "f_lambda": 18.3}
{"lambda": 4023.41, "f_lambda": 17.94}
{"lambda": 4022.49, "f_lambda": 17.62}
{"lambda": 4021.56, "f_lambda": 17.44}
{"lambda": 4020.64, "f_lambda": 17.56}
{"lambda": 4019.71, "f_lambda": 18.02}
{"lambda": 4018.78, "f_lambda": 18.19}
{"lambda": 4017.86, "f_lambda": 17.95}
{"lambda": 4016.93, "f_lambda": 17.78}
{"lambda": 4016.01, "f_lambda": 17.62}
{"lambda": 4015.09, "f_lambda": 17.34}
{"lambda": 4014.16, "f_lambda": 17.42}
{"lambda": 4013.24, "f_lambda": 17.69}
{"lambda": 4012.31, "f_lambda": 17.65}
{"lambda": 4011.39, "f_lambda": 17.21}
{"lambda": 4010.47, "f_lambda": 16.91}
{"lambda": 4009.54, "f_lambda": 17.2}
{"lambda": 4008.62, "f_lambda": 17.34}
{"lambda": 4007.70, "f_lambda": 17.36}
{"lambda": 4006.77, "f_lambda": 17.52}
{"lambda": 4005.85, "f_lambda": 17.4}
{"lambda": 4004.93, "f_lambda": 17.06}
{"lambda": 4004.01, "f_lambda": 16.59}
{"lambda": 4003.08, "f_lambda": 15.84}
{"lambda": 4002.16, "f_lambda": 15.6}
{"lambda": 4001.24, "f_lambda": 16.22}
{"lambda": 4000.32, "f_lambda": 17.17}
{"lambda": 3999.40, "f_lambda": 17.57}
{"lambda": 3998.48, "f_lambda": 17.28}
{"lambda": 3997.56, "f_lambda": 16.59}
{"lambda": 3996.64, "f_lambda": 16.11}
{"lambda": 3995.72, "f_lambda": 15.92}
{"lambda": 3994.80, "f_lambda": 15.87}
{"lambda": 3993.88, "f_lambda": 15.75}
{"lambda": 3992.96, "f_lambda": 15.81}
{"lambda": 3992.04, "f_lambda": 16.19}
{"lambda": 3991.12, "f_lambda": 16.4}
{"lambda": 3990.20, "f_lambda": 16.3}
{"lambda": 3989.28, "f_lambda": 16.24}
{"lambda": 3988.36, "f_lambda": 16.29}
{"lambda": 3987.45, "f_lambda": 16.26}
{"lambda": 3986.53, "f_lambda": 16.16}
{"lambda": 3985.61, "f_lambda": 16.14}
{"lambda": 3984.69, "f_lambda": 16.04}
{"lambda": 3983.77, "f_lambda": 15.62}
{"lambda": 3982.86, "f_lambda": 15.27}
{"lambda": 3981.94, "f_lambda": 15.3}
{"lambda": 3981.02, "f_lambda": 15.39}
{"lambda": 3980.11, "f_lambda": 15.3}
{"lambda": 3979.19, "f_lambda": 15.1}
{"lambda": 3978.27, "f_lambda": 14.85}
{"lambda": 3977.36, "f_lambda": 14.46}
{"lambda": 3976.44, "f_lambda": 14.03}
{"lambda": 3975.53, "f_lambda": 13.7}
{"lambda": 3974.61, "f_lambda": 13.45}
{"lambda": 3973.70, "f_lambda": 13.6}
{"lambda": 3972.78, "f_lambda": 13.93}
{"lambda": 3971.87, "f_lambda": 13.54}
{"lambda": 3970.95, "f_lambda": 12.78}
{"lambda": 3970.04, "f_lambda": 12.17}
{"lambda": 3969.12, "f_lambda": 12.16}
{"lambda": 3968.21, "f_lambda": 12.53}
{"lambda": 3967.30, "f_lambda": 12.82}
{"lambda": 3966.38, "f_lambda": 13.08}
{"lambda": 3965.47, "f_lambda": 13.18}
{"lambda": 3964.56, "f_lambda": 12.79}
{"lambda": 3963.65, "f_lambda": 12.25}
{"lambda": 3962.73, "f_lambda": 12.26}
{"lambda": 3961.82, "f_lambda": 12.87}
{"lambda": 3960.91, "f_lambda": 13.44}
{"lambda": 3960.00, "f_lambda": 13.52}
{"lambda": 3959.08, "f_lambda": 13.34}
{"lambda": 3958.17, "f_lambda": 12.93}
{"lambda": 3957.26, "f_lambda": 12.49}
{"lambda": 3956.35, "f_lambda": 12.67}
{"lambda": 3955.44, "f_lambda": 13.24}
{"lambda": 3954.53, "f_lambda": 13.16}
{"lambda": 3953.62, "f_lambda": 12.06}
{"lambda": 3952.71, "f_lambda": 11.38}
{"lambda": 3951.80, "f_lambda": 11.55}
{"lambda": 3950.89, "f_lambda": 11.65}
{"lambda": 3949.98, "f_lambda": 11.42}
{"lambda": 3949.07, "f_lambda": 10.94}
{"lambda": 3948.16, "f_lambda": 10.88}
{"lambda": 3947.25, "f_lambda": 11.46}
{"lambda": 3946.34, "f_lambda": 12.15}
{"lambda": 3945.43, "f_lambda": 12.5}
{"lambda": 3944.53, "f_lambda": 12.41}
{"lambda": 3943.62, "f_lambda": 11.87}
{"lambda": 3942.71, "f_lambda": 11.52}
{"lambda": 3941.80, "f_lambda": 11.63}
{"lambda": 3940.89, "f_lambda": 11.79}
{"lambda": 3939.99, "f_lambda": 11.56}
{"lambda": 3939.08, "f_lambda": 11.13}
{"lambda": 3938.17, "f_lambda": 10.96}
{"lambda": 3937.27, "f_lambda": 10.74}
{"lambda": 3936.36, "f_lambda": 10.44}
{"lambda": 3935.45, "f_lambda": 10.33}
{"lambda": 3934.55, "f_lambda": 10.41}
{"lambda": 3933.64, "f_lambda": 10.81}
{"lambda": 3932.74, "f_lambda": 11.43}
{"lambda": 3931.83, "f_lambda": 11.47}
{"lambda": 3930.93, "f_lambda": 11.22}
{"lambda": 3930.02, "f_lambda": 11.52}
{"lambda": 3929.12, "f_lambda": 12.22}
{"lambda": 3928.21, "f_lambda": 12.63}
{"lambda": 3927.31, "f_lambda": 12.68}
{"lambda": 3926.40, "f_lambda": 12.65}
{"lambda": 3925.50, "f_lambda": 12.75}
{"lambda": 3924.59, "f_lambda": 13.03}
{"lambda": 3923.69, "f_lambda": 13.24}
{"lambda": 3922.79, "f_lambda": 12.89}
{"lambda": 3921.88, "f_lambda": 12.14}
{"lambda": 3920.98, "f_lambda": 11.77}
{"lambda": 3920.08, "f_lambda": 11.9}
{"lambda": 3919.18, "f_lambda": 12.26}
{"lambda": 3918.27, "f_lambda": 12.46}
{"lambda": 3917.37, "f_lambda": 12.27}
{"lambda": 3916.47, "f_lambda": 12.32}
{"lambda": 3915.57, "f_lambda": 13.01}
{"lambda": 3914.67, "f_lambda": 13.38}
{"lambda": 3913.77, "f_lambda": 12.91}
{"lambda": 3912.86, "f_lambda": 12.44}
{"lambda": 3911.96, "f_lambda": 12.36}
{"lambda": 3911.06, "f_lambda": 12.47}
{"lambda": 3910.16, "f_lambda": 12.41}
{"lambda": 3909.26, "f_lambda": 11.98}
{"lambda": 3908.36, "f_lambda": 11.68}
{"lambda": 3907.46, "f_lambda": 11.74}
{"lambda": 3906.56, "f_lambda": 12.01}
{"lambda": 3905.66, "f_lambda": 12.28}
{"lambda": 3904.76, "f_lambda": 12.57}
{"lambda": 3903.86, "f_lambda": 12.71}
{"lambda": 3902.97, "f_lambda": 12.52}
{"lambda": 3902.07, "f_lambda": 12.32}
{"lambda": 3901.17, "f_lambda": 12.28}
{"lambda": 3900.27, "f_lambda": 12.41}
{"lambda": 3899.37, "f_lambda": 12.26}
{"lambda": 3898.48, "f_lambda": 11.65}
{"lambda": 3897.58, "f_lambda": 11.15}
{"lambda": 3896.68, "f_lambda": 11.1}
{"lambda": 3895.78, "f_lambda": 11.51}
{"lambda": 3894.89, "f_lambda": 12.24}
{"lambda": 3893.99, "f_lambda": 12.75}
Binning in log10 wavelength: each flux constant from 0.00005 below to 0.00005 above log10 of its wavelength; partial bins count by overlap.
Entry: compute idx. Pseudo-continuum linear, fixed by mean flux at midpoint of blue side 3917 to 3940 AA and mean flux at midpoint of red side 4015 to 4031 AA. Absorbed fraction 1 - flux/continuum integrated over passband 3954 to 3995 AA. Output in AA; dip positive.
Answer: 0.97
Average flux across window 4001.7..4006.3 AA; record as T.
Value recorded 16.5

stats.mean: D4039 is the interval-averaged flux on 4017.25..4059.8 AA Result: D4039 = 15.1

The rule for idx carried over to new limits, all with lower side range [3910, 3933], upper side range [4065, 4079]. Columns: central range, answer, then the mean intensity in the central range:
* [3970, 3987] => -4.1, 14.6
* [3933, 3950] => 1.2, 11.3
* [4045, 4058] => -2.8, 13.4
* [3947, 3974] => -1.3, 12.5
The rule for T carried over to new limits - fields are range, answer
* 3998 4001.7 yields 17.1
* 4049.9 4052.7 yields 13.4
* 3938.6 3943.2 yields 11.5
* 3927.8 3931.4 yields 11.9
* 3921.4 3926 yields 12.8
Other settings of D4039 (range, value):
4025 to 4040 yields 15.9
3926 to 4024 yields 14.3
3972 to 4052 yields 15.9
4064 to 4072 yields 11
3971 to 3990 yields 15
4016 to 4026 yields 17.9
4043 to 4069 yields 12.8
